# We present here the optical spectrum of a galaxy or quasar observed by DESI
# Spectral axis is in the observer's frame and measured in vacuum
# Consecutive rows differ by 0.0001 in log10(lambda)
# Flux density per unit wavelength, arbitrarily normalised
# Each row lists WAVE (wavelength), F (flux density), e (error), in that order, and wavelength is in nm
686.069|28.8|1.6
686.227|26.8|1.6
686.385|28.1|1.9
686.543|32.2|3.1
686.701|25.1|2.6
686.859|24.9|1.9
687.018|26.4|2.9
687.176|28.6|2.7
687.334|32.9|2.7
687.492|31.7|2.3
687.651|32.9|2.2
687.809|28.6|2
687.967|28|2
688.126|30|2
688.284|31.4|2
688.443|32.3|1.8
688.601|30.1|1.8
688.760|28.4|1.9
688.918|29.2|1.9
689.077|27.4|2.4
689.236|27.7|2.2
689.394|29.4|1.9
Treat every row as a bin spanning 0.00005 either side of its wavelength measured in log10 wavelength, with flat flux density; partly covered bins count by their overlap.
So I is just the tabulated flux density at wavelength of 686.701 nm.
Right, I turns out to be 25.1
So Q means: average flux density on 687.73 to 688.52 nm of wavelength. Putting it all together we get 30.1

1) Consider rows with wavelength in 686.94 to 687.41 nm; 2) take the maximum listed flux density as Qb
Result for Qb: 32.9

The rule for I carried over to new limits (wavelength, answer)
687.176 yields 28.6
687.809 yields 28.6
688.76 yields 28.4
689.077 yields 27.4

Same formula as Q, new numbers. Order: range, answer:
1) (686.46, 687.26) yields 27.5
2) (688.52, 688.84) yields 29.3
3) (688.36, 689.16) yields 29.5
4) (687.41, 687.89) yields 31.1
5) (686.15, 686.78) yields 28.1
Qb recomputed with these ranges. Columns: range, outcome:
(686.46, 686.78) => 32.2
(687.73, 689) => 32.3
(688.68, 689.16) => 29.2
